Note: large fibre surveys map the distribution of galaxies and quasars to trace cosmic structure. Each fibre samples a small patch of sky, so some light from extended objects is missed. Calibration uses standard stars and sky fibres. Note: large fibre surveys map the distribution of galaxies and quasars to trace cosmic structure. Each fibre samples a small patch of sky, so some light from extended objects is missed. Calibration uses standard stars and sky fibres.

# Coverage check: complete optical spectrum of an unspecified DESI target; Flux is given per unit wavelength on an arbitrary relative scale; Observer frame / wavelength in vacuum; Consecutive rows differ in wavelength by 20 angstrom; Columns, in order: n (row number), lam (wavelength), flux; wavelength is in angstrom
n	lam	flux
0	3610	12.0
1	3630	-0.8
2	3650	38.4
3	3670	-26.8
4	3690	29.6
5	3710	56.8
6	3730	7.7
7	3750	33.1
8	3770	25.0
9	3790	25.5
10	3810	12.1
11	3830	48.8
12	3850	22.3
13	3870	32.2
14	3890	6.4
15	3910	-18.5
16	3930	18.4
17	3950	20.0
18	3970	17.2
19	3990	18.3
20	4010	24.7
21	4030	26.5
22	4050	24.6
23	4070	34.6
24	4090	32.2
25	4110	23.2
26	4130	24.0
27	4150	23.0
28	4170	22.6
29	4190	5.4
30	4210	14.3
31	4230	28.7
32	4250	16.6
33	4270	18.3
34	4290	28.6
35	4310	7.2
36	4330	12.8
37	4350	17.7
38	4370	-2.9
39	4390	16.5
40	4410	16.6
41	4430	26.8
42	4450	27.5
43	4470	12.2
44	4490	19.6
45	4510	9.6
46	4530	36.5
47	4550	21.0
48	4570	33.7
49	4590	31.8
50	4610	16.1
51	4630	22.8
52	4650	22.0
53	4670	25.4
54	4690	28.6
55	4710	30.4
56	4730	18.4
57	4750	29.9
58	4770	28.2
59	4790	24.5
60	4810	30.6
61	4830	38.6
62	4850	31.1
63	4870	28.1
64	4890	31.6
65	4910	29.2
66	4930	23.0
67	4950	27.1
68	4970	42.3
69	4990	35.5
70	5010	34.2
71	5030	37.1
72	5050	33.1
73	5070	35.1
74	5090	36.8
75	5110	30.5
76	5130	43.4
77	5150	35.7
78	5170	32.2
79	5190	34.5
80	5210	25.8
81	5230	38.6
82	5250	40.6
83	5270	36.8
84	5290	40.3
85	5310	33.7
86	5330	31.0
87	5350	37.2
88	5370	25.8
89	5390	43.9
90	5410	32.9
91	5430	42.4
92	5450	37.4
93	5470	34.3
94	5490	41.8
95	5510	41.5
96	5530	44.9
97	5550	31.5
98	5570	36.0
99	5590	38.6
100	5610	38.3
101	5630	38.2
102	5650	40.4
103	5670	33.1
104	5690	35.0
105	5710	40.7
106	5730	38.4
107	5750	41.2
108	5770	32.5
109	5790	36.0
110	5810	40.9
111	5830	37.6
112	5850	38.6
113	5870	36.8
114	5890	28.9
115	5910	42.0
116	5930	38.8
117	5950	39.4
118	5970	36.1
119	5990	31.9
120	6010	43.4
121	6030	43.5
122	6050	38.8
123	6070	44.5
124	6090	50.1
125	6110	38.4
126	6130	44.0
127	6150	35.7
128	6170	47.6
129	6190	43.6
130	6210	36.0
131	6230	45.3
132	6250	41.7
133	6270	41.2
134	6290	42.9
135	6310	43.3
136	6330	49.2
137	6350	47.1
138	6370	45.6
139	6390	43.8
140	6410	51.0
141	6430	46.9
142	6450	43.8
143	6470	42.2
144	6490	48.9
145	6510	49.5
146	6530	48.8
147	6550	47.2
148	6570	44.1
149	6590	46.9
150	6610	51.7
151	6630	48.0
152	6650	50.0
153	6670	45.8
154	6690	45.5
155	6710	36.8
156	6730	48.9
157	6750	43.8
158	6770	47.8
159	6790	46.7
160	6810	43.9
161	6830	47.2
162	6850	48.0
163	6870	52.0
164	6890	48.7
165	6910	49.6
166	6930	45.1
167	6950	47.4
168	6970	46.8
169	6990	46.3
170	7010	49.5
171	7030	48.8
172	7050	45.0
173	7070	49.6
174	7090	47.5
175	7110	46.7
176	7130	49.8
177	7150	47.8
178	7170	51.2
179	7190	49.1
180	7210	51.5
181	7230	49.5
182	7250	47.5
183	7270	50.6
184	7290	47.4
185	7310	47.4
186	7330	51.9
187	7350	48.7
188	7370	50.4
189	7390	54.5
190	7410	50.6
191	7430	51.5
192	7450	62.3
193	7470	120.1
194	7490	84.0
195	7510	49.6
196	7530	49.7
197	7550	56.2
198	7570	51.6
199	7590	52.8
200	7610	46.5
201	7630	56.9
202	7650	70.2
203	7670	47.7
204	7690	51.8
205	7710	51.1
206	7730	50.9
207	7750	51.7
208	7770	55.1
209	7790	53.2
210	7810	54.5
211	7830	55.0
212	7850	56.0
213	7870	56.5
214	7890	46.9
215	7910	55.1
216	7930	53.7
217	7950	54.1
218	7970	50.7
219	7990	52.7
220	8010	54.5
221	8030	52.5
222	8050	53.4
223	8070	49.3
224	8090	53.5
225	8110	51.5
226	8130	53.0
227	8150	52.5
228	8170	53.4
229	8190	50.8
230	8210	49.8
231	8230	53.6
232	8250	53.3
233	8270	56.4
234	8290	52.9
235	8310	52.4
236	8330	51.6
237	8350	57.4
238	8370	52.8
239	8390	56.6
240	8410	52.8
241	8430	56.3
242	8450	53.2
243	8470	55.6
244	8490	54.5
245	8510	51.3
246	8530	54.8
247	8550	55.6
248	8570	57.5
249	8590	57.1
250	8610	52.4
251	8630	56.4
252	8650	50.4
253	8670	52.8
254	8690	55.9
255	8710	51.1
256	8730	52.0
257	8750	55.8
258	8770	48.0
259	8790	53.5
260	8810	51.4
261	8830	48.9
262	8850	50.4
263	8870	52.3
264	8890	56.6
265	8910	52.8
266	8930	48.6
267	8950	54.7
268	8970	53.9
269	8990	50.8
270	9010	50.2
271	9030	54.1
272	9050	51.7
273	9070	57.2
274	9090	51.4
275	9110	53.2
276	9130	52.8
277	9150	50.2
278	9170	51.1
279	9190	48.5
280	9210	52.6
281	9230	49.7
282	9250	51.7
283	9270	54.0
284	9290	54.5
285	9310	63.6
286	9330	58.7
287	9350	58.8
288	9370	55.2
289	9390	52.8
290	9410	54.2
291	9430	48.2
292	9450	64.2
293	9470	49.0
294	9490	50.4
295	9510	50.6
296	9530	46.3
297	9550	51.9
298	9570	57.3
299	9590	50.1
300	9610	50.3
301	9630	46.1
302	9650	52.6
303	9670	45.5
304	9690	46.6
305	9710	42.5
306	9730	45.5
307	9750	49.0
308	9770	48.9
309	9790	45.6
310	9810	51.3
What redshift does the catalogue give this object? 0.137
